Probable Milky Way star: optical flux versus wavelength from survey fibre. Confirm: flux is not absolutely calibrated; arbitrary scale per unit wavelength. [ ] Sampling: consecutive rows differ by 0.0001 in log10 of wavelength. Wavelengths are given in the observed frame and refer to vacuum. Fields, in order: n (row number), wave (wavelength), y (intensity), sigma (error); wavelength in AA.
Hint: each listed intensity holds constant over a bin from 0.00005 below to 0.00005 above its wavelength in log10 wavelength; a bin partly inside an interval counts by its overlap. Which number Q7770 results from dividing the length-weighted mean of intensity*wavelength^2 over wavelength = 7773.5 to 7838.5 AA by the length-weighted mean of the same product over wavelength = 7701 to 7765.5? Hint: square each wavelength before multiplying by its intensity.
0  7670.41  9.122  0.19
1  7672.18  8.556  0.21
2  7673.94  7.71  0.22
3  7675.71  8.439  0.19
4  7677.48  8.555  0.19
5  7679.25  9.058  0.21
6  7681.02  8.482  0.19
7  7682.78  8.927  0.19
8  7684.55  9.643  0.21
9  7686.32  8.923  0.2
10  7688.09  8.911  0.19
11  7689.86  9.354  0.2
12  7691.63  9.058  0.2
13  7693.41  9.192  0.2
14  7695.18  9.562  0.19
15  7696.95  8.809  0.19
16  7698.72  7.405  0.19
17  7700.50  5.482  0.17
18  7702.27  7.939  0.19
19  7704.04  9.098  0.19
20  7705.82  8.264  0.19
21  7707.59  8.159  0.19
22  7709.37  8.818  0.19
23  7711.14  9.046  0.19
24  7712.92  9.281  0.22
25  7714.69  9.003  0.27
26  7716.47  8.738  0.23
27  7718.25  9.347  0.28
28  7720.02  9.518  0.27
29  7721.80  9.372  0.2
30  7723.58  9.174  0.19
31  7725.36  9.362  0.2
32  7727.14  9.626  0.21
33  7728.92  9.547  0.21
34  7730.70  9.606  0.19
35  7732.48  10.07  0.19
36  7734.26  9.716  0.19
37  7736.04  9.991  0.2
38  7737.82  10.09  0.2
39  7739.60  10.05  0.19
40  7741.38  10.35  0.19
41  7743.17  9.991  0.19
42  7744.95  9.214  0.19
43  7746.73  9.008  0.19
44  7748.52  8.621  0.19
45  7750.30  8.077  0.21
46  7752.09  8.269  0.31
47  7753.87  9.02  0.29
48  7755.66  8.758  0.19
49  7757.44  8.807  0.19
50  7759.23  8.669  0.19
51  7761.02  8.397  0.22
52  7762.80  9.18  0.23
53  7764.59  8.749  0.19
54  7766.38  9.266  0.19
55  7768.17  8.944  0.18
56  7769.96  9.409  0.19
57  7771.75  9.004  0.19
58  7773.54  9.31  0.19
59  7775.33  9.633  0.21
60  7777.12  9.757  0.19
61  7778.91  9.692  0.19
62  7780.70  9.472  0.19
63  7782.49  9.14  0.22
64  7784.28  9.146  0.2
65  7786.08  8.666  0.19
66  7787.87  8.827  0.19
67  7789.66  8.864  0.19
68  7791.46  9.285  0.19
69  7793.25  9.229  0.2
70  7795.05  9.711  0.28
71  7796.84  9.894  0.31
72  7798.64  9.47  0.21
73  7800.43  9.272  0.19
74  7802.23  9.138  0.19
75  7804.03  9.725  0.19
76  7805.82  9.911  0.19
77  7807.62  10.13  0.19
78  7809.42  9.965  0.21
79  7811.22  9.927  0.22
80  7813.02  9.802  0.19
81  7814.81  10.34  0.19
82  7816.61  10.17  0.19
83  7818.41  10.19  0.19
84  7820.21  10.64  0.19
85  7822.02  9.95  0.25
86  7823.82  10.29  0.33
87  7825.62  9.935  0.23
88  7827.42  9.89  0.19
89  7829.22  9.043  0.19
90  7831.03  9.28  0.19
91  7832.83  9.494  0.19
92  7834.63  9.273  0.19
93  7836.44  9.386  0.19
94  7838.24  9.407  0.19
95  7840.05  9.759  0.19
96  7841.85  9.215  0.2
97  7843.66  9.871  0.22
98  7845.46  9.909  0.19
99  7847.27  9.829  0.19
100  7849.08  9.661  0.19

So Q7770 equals 1.1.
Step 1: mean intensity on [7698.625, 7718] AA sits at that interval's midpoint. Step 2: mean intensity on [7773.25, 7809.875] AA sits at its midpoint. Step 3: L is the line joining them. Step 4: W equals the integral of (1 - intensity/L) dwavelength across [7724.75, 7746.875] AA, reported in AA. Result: -2.7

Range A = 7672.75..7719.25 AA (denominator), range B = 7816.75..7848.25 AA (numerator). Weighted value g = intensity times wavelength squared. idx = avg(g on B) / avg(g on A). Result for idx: 1.16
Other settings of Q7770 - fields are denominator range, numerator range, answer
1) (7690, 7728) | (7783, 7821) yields 1.12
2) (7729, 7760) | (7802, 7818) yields 1.09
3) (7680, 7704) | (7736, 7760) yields 1.08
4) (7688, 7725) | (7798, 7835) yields 1.15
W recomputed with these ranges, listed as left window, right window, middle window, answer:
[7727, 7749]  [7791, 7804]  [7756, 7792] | 1.69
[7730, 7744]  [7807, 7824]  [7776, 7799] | 1.74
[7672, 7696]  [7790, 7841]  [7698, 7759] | 1.00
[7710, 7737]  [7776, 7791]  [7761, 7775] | 0.25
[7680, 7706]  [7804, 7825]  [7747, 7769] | 1.57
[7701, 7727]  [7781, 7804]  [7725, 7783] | -1.41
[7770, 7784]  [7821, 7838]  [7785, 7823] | -0.60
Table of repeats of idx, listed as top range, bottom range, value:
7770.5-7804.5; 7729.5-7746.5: 0.96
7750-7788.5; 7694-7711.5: 1.11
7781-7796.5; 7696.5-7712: 1.16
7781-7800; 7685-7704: 1.11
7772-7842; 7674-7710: 1.15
